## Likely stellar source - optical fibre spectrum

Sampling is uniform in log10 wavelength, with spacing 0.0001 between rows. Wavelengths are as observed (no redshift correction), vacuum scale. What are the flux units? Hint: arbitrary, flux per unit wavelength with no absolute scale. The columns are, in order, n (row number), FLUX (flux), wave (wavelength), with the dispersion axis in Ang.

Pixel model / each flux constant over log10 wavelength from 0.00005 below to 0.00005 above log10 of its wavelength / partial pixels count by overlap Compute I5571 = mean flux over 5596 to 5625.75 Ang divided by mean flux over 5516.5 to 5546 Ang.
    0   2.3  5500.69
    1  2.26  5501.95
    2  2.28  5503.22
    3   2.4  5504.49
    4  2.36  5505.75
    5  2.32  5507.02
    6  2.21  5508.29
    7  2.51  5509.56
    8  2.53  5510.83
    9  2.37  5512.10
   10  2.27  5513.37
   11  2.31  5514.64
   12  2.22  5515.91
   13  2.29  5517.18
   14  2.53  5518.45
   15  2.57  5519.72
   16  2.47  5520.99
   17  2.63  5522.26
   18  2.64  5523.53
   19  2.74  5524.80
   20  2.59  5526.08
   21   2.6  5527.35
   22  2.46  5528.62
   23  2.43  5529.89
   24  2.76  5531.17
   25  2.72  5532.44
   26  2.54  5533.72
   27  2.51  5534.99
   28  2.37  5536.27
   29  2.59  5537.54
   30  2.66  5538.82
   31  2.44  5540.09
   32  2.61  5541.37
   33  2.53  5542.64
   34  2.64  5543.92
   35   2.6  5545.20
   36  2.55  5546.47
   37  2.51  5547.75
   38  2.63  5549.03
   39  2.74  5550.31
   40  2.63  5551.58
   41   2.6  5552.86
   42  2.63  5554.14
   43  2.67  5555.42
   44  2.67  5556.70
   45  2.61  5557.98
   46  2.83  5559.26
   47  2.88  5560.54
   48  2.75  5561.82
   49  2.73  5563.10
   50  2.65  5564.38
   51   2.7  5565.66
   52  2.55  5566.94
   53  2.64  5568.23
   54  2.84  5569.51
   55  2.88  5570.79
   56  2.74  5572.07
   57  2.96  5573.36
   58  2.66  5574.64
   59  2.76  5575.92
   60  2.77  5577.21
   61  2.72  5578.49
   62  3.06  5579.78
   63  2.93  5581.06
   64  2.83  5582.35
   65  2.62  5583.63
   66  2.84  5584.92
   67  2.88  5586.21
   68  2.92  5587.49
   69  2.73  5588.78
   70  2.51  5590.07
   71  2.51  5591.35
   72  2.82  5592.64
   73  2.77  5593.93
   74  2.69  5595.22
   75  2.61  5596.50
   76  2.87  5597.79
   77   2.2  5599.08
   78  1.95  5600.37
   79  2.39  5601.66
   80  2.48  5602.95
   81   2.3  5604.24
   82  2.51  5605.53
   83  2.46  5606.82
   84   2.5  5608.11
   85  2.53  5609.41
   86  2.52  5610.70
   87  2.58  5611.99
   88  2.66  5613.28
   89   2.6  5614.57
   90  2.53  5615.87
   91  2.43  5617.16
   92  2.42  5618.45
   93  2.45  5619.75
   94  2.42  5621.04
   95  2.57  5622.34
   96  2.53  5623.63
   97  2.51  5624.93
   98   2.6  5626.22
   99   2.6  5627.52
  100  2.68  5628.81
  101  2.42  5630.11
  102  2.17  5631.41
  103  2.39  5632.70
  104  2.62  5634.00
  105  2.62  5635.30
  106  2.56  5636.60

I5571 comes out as 1.0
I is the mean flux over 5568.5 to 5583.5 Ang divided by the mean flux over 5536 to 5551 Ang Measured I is 1.09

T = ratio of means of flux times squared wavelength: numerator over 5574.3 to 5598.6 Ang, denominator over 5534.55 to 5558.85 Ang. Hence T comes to 1.1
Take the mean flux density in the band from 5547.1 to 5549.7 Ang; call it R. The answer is 2.56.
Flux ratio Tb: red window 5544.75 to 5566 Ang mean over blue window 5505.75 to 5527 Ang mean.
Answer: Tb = 1.09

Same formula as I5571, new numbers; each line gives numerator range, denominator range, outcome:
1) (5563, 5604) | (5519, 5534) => 1.04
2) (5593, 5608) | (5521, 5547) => 0.96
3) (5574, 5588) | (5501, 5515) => 1.20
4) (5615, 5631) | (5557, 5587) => 0.90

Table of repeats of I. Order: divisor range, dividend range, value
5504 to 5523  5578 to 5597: 1.15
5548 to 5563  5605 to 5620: 0.94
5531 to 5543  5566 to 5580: 1.08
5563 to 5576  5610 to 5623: 0.92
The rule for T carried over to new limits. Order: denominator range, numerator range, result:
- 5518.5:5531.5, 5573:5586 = 1.11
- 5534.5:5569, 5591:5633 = 0.97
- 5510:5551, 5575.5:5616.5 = 1.06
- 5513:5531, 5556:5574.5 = 1.12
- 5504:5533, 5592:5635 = 1.05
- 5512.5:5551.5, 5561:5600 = 1.10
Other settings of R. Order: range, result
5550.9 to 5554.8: 2.62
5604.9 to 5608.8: 2.49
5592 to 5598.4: 2.75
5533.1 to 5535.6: 2.53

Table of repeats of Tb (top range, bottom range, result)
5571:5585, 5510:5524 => 1.15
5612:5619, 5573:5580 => 0.91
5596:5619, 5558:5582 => 0.89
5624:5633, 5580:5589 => 0.88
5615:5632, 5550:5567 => 0.92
